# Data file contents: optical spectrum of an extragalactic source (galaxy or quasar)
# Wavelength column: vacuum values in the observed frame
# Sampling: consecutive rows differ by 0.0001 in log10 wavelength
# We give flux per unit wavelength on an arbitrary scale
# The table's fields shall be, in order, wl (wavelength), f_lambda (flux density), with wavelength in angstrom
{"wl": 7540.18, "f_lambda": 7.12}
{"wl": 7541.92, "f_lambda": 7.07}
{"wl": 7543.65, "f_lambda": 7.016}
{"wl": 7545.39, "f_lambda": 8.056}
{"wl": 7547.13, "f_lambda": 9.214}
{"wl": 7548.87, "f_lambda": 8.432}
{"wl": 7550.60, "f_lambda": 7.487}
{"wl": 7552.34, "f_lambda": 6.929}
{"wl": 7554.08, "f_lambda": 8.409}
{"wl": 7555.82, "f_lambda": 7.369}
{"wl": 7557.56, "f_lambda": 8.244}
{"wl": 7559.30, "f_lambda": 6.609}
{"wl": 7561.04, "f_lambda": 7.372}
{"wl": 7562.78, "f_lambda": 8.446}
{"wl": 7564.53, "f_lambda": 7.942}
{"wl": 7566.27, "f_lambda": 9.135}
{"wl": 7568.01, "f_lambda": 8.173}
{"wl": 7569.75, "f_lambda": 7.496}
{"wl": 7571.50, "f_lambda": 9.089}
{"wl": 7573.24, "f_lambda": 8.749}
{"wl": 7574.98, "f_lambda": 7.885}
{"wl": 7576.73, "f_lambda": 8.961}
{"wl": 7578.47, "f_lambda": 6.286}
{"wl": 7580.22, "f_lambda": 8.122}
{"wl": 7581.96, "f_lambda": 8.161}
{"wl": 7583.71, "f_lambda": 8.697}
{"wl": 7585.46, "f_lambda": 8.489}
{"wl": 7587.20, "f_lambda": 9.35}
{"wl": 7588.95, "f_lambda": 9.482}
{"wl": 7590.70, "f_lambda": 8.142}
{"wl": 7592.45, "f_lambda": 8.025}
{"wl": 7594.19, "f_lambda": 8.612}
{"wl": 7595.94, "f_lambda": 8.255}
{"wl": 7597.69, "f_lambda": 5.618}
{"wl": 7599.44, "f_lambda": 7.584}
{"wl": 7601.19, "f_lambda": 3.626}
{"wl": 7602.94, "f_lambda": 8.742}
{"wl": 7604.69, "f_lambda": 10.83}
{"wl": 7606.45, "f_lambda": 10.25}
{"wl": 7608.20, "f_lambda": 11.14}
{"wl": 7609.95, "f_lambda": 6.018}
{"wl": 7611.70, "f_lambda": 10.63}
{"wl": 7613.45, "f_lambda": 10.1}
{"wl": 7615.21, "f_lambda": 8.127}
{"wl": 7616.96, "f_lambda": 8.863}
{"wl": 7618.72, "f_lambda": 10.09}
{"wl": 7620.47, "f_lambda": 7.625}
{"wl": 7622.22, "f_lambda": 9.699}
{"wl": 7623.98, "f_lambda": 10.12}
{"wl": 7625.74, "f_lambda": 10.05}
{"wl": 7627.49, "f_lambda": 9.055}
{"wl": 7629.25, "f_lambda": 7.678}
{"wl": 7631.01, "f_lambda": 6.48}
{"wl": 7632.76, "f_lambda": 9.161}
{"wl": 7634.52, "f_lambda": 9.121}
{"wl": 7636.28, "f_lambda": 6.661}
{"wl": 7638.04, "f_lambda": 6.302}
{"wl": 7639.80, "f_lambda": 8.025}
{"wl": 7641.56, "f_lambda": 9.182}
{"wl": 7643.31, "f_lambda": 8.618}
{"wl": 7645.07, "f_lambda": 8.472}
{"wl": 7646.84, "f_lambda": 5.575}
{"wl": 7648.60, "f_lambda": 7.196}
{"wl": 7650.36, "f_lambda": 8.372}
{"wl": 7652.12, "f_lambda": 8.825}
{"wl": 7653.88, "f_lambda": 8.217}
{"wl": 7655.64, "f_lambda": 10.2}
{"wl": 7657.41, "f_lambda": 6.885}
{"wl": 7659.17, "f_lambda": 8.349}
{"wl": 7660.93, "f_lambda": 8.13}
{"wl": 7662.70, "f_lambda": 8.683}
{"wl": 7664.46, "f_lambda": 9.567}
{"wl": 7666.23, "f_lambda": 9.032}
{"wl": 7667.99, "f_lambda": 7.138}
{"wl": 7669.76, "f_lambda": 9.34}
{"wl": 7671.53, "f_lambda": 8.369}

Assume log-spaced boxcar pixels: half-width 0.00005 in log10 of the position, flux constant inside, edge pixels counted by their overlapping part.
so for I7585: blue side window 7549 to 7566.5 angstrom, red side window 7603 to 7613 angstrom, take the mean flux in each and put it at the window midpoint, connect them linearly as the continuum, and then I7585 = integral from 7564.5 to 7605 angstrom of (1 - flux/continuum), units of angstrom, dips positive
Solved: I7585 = 3.1 angstrom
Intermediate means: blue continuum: 7.77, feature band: 8.11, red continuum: 9.7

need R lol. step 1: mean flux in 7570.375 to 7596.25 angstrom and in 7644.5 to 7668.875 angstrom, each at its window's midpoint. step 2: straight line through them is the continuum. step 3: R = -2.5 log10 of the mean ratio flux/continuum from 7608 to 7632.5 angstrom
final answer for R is -0.08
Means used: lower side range 8.42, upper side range 8.18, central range 8.92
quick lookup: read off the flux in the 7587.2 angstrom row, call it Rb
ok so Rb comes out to 9.35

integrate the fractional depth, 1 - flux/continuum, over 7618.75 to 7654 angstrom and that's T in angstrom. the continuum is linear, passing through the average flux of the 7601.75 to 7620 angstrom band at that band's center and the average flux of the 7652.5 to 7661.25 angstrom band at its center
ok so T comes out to 2.2 angstrom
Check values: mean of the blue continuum 9.33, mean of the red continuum 8.4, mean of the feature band 8.27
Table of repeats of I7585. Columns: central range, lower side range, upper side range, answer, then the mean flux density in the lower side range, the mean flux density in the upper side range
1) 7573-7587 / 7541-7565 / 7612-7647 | -0.3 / 7.75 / 8.54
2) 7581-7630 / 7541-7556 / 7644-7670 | -4.0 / 7.79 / 8.24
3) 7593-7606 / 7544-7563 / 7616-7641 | 0.8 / 7.83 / 8.5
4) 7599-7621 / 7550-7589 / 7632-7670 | -1.7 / 8.1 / 8.21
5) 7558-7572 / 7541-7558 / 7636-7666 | -0.3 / 7.81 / 8.12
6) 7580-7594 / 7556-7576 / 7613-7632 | -0.3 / 8.08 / 8.87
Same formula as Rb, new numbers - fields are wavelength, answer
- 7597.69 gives 5.618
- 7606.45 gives 10.25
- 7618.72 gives 10.09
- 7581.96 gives 8.161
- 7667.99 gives 7.138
